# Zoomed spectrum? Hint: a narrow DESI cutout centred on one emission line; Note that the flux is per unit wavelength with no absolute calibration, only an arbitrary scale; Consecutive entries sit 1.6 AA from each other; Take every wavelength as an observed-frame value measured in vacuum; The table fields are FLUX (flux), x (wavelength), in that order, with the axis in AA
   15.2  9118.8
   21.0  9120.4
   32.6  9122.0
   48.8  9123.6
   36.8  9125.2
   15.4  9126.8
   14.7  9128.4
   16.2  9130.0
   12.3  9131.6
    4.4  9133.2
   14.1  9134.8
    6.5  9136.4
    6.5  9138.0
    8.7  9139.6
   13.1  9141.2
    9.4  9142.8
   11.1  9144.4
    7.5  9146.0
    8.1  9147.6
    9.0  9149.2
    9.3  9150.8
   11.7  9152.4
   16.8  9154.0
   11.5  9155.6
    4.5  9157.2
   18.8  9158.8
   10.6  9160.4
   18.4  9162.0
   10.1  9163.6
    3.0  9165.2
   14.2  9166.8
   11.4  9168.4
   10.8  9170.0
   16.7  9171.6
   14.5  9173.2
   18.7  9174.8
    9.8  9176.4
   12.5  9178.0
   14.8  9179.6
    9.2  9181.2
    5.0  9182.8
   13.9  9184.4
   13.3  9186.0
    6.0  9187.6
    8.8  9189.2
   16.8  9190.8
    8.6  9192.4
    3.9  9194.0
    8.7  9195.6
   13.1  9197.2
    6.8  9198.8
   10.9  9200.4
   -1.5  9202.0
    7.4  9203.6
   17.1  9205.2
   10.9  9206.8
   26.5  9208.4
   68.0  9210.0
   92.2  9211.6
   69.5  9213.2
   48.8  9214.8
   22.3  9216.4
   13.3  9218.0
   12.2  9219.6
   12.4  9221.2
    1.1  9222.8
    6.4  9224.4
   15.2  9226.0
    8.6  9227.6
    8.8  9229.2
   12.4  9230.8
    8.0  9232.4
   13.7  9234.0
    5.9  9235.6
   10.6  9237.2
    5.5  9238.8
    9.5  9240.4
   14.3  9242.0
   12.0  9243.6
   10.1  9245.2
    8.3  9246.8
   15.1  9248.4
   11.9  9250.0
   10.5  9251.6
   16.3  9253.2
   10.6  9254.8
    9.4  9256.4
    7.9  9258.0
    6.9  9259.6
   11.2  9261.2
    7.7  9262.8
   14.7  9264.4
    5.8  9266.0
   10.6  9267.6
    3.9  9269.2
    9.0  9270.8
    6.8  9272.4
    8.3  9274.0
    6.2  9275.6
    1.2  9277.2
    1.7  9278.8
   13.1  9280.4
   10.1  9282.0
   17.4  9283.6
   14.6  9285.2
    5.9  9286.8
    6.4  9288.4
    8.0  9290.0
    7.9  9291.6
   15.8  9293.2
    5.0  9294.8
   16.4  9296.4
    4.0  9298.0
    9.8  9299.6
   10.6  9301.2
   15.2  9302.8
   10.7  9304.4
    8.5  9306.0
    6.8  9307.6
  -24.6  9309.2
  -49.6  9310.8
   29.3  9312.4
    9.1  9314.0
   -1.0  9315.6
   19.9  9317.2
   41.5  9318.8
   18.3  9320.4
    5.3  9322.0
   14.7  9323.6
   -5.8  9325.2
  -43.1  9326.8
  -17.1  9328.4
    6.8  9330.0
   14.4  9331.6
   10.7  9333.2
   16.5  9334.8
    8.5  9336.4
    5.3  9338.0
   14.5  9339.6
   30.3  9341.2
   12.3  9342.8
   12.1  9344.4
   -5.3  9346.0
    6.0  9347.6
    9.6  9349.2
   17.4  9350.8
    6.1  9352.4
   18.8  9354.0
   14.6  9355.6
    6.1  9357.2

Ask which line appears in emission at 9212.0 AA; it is [O III] 5007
